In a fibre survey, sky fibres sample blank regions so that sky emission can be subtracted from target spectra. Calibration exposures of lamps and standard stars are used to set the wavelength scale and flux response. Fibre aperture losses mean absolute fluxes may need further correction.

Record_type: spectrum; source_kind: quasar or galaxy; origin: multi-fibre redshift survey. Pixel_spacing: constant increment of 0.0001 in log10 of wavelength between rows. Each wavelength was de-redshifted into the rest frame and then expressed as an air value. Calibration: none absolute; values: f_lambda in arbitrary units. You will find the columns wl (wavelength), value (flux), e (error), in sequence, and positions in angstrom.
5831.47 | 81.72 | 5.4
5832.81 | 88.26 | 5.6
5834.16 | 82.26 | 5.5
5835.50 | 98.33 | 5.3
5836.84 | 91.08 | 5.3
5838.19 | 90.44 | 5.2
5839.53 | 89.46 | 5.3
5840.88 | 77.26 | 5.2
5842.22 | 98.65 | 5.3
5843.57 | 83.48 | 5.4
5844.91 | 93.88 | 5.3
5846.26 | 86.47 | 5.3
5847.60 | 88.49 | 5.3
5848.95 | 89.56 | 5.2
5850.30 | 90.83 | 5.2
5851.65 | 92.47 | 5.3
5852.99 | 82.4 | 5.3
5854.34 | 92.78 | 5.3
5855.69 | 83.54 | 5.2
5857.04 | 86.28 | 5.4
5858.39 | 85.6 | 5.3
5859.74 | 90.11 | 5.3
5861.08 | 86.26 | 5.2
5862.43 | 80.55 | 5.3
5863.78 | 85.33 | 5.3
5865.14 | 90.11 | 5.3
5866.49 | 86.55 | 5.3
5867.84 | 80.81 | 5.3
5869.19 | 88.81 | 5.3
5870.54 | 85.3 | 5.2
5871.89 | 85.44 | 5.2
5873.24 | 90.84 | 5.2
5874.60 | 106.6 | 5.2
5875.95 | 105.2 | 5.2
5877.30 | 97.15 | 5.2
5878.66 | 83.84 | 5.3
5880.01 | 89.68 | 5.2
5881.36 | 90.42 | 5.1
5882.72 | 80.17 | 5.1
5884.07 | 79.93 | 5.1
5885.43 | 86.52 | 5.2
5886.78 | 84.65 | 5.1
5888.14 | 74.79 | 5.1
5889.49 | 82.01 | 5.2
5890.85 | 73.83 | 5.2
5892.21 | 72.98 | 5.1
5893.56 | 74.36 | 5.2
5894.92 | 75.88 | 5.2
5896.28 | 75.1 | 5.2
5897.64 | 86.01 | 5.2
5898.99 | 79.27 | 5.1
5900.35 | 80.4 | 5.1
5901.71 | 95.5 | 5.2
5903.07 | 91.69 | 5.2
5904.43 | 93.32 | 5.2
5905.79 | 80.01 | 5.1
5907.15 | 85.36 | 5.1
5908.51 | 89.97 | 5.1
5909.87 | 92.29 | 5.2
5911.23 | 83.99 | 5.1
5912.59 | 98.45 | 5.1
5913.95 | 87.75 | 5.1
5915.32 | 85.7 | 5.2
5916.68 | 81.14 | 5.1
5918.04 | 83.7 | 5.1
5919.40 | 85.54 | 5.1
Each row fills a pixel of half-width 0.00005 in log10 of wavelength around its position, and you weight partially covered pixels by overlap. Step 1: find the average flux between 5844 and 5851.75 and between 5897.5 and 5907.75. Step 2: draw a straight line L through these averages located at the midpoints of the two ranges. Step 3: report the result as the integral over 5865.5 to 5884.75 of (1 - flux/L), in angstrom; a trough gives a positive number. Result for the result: -0.2 angstrom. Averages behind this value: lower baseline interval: 89.9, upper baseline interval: 86.5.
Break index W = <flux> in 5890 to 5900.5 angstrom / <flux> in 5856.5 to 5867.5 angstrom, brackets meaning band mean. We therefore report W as 0.90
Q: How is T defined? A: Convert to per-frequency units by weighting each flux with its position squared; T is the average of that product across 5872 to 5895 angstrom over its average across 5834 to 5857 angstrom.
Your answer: 0.97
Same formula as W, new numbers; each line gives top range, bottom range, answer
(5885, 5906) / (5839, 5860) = 0.93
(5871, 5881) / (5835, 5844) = 1.04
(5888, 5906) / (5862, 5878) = 0.90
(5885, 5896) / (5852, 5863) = 0.90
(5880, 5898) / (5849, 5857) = 0.91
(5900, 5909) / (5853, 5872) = 1.02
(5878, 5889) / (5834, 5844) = 0.94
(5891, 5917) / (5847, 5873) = 0.97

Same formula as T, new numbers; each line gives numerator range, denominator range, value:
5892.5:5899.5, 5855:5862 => 0.92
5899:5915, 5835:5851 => 1.01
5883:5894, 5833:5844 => 0.90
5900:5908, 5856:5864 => 1.04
